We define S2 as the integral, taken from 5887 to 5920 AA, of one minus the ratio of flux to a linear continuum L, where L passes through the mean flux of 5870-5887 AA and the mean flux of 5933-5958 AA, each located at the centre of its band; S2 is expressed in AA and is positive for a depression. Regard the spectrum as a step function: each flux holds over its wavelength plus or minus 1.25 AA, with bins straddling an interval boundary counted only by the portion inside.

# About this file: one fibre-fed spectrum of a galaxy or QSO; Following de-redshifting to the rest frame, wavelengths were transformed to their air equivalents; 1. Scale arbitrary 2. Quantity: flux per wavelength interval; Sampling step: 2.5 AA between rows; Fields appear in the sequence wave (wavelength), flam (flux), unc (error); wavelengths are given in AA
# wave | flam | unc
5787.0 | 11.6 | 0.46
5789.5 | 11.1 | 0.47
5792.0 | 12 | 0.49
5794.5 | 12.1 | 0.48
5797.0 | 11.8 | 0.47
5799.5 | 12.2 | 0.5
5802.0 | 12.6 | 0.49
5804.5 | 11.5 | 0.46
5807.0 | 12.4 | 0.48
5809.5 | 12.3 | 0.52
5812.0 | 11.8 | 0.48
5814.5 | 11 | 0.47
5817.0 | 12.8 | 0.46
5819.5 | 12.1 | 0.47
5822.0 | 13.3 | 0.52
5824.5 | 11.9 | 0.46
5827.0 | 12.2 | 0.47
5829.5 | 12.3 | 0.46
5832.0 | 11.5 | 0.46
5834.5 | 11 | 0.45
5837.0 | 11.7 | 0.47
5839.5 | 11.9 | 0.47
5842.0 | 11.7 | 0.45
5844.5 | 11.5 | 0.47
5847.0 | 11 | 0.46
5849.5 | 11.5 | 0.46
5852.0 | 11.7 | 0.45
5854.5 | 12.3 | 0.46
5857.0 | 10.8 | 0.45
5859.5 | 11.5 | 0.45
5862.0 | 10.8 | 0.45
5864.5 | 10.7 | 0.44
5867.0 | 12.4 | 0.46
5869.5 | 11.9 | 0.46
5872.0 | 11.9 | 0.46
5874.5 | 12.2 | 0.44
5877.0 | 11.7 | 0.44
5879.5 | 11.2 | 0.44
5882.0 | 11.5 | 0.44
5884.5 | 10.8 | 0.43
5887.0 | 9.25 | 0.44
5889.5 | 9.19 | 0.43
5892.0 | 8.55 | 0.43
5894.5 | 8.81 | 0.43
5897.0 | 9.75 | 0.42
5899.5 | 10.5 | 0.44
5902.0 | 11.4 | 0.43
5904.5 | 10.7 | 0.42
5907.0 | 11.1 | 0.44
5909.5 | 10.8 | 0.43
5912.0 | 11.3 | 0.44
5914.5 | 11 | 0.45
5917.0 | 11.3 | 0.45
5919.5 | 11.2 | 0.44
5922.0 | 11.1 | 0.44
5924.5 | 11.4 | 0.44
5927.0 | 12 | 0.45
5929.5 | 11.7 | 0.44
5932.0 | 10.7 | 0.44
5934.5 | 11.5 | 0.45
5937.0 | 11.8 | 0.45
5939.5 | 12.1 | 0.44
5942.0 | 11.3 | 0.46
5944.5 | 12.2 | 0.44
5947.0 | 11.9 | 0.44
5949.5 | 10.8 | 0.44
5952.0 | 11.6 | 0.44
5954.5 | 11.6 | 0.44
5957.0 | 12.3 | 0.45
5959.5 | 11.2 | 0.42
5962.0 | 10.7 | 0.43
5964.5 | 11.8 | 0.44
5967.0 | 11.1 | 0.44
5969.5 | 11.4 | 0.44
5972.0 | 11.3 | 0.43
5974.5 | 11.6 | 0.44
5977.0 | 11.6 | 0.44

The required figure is 3.27 AA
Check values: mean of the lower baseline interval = 11.4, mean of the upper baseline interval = 11.7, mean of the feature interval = 10.4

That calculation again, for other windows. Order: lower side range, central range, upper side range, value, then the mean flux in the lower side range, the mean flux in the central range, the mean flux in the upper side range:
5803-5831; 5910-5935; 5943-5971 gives 0.78 AA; 12.1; 11.3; 11.5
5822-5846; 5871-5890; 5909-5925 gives 0.71 AA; 11.8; 11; 11.2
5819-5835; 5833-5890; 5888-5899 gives -4.28 AA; 12.1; 11.3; 9.18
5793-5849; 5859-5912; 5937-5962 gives 4.43 AA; 11.9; 10.8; 11.6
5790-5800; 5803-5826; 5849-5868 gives -0.66 AA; 11.9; 12.1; 11.4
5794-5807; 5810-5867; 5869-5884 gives 0.82 AA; 12.1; 11.7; 11.7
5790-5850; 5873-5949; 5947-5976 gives 3.91 AA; 11.9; 11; 11.4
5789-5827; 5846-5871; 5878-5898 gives -1.79 AA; 12.1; 11.5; 9.91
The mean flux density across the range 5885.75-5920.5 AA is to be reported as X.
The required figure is 10.3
